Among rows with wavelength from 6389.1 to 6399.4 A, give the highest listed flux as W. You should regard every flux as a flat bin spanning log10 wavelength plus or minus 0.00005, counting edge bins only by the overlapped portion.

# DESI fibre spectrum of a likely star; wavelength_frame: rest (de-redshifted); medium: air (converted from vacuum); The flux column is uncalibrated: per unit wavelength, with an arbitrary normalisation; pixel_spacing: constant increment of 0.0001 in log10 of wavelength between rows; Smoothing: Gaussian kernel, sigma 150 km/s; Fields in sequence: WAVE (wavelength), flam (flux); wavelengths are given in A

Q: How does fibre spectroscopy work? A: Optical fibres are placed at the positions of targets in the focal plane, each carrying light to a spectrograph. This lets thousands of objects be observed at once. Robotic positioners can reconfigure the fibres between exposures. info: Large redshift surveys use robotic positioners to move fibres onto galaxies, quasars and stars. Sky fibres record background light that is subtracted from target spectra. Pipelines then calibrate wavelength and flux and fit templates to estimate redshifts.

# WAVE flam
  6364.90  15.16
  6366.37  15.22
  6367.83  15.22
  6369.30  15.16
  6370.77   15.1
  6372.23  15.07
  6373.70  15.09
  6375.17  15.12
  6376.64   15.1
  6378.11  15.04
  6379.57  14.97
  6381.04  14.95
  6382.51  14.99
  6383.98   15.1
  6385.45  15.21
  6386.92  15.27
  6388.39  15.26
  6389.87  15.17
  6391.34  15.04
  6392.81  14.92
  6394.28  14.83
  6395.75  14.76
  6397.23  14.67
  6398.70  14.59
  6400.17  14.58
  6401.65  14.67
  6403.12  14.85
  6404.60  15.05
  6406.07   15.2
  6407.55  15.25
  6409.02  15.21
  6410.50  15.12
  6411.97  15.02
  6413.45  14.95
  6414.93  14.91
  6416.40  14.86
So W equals 15.17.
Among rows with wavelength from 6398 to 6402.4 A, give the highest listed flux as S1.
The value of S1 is 14.67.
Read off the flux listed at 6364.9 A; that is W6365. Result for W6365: 15.16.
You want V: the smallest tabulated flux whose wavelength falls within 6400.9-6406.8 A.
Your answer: 14.67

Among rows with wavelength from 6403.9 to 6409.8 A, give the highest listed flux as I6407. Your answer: 15.25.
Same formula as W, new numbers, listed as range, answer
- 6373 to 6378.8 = 15.12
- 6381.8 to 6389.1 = 15.27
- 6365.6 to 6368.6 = 15.22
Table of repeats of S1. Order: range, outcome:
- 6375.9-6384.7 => 15.1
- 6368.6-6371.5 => 15.16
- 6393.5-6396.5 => 14.83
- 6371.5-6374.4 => 15.09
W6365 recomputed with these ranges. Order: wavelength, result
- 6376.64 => 15.1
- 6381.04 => 14.95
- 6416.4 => 14.86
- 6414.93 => 14.91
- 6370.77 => 15.1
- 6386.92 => 15.27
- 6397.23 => 14.67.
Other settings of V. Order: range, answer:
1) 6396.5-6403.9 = 14.58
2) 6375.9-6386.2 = 14.95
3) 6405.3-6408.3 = 15.2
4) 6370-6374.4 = 15.07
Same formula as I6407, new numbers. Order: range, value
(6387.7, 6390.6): 15.26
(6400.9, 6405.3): 15.05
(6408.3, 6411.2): 15.21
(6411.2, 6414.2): 15.02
